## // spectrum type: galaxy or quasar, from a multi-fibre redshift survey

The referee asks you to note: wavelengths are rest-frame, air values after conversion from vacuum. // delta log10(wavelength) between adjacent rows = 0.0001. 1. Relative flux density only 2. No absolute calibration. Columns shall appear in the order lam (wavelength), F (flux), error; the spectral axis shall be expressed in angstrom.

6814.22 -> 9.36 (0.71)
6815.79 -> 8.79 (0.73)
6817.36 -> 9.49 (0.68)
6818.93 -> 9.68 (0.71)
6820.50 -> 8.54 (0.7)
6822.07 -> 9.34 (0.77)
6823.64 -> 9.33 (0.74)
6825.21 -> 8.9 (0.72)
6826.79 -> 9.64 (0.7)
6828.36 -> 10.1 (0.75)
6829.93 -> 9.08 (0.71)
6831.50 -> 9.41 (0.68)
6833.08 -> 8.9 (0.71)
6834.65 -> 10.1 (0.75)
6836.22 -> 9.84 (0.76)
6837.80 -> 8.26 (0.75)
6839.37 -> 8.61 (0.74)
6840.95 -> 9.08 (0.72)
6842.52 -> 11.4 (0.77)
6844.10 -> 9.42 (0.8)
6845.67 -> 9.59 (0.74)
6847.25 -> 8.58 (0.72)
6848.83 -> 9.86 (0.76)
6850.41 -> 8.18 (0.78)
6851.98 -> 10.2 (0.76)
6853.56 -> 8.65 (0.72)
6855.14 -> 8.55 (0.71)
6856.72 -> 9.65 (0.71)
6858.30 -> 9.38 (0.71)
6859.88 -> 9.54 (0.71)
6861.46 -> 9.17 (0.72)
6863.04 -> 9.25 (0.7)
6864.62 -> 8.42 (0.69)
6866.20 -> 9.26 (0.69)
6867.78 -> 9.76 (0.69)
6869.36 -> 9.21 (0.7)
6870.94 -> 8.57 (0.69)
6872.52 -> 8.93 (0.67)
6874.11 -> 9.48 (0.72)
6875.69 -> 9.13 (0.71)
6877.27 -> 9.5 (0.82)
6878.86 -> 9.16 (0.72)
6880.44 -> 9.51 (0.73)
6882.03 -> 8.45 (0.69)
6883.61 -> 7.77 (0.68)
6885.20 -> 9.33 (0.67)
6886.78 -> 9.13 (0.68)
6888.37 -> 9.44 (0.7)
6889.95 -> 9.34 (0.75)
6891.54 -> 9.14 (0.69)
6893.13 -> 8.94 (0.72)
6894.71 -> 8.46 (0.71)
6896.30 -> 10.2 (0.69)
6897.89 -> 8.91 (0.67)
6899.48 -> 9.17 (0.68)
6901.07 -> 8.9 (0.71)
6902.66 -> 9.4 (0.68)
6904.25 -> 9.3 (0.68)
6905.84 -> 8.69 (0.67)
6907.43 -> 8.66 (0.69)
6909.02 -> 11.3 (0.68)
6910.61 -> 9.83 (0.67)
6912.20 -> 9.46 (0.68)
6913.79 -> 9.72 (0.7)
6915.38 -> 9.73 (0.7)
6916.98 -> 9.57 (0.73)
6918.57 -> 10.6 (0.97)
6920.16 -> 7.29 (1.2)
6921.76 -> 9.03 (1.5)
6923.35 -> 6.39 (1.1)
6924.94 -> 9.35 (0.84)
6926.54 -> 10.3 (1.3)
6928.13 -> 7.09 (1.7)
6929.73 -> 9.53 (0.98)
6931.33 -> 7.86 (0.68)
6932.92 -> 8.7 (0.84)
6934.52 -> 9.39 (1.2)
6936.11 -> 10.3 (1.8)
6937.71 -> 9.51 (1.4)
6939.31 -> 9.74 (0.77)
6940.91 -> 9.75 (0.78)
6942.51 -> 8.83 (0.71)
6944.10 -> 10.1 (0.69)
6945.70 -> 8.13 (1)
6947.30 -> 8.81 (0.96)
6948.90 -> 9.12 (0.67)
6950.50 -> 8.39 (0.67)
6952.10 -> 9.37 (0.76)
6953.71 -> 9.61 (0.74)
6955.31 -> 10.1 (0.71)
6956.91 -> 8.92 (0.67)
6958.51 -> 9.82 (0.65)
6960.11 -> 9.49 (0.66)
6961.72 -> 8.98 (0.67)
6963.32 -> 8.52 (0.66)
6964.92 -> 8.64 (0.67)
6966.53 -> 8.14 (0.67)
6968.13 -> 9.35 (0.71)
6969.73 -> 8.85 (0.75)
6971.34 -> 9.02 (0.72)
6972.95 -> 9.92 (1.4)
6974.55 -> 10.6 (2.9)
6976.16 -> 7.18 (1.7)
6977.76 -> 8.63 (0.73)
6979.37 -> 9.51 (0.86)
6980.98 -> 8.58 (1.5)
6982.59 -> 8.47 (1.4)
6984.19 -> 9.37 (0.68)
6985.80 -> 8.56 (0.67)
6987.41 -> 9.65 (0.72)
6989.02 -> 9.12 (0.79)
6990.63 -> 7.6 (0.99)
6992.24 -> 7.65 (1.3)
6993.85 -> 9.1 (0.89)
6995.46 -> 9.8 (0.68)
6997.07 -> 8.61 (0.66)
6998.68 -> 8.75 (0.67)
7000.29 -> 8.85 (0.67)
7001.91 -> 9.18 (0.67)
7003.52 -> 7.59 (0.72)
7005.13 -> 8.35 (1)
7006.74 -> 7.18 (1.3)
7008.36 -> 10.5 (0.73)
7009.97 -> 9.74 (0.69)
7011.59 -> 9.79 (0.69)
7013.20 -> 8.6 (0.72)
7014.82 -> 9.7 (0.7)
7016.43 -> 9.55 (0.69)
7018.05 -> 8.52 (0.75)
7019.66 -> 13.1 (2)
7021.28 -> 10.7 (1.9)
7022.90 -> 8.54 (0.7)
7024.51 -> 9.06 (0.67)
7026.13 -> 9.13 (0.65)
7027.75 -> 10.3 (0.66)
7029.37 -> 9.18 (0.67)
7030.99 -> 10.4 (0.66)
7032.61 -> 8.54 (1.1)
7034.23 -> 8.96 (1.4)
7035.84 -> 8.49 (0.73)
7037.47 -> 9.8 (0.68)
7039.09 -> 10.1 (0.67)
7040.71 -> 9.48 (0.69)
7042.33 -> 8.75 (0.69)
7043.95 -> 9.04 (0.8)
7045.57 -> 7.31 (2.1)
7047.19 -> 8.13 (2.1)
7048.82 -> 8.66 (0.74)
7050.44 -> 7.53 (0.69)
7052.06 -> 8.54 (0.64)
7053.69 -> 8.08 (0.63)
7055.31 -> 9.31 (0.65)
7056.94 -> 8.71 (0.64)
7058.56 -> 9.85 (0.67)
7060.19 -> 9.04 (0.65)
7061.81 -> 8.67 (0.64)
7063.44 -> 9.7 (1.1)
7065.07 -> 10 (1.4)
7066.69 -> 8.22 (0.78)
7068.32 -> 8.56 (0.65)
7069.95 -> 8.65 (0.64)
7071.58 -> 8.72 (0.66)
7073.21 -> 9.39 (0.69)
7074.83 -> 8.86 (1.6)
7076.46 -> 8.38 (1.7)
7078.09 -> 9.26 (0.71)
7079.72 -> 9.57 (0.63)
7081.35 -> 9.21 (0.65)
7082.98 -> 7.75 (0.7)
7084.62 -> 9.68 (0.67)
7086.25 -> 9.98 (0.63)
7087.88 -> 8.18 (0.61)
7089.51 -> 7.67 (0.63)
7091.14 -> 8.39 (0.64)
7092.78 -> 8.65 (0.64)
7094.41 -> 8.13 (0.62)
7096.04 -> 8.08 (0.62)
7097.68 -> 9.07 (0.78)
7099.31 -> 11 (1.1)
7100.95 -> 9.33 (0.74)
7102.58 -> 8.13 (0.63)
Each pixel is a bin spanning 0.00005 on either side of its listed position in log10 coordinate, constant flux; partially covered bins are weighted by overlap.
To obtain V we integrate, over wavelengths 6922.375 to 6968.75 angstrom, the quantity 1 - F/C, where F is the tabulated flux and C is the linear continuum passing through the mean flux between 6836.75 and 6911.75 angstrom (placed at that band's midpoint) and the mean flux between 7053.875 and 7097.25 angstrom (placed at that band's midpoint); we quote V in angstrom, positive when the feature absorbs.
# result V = 0.2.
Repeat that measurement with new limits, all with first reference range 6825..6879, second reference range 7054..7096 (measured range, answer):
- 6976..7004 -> 1.0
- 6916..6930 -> 0.6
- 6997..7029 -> -1.1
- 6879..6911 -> 0.1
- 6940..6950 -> 0.0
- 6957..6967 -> 0.1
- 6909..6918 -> -0.7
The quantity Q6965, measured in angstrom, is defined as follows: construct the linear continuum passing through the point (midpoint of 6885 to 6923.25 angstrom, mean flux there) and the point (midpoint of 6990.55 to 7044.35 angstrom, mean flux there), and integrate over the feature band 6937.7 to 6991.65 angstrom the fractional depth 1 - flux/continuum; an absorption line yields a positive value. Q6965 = 1.06 angstrom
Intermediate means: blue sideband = 9.26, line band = 9.06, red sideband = 9.22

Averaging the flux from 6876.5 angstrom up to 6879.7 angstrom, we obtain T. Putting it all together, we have 9.33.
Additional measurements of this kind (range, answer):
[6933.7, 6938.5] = 9.73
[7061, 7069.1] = 9.03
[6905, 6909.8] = 9.54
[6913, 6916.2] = 9.71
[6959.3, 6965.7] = 8.91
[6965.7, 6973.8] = 9.06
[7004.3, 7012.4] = 9.11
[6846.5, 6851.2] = 8.88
